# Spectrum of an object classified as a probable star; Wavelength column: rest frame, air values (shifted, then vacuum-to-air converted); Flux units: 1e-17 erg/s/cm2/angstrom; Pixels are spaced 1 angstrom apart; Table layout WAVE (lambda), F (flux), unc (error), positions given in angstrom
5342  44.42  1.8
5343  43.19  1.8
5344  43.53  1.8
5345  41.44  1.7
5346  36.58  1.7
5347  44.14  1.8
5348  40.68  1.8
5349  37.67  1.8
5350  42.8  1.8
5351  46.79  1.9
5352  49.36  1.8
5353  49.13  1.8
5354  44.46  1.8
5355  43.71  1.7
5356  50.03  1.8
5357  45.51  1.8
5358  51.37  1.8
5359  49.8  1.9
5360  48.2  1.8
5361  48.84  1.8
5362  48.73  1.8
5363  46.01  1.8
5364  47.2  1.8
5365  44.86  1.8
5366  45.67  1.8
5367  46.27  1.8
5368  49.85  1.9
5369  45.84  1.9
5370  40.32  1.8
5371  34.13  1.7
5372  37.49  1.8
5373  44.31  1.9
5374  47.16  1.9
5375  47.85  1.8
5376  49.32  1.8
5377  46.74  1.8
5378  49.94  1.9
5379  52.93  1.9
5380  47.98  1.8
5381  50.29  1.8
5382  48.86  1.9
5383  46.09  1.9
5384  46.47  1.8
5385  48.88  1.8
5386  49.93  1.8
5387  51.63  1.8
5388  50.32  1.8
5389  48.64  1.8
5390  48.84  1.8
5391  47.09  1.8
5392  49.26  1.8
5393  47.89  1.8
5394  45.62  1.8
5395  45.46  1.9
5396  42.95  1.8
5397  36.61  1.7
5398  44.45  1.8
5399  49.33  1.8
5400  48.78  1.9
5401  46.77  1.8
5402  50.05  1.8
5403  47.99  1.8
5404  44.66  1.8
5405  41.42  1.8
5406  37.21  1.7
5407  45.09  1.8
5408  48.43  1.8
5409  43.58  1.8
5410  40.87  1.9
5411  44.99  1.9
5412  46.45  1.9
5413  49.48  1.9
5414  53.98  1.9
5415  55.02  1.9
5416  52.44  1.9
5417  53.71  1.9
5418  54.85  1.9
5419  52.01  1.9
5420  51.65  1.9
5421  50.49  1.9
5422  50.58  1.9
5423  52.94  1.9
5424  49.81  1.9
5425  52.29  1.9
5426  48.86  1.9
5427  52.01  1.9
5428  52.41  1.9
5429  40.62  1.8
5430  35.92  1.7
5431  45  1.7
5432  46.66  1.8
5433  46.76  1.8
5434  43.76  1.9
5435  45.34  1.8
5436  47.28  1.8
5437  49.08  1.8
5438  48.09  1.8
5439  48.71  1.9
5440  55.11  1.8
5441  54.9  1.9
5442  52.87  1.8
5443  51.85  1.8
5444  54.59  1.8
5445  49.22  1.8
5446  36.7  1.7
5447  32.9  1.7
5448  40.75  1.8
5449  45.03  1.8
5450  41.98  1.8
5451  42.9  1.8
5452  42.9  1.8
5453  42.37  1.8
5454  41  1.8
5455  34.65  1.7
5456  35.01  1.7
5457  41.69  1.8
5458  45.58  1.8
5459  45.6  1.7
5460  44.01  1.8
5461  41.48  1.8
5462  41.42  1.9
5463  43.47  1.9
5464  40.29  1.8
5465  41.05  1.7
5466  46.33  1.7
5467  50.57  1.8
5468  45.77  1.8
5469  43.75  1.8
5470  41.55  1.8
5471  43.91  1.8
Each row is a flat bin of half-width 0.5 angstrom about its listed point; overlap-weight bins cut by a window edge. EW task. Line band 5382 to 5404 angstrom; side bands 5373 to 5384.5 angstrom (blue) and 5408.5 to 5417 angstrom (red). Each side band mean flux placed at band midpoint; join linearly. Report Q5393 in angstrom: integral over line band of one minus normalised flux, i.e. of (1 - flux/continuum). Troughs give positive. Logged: 0.5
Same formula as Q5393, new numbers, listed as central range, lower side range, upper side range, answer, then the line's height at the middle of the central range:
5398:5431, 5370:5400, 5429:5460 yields -1.77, 45.7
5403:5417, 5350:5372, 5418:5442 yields 0.41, 48.1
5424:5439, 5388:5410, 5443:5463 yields -1.09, 43.7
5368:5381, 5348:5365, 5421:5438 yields 0.32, 46.8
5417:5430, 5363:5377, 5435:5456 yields -1.45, 45.2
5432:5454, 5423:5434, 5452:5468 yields -0.59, 45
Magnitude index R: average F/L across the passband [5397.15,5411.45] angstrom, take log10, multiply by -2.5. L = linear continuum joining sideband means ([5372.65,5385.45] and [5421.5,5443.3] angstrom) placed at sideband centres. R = 0.08 mag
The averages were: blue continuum 48.3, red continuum 48.6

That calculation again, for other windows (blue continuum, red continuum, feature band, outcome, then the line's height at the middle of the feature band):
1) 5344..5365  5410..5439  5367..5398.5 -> 0.008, 46.9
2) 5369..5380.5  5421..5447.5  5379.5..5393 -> -0.068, 45.8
